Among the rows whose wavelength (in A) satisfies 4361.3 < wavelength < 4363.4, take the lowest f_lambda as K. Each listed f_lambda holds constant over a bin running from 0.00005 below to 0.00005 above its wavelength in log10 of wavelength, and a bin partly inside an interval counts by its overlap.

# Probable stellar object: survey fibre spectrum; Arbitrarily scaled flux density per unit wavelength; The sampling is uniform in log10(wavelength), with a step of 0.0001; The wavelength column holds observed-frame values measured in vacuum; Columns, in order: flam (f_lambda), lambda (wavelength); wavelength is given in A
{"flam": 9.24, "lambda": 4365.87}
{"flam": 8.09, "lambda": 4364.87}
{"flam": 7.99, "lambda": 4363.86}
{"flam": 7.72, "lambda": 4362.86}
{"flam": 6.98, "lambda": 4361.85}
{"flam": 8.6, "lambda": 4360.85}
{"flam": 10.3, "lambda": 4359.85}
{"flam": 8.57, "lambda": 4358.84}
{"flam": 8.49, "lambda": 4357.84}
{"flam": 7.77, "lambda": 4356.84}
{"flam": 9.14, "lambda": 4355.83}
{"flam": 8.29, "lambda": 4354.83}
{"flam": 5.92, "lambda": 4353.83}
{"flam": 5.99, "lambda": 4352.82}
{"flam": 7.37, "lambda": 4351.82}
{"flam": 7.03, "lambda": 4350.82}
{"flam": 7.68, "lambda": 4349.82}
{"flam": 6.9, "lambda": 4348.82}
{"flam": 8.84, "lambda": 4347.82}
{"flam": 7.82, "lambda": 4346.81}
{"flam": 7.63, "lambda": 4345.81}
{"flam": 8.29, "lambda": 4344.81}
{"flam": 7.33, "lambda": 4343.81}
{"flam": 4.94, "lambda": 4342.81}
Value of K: 6.98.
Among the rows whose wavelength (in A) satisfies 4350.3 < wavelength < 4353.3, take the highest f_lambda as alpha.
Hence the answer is 7.37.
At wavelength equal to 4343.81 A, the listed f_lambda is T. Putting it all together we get 7.33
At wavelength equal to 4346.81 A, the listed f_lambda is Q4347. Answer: 7.82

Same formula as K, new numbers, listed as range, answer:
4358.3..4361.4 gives 8.57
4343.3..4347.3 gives 7.33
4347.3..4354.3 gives 5.92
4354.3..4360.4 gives 7.77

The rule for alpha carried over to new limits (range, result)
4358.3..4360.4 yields 10.3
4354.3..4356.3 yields 9.14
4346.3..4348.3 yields 8.84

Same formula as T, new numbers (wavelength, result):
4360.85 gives 8.6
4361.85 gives 6.98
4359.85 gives 10.3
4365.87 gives 9.24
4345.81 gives 7.63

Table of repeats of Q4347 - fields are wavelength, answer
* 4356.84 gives 7.77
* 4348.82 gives 6.9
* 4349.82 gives 7.68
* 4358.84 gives 8.57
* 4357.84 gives 8.49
